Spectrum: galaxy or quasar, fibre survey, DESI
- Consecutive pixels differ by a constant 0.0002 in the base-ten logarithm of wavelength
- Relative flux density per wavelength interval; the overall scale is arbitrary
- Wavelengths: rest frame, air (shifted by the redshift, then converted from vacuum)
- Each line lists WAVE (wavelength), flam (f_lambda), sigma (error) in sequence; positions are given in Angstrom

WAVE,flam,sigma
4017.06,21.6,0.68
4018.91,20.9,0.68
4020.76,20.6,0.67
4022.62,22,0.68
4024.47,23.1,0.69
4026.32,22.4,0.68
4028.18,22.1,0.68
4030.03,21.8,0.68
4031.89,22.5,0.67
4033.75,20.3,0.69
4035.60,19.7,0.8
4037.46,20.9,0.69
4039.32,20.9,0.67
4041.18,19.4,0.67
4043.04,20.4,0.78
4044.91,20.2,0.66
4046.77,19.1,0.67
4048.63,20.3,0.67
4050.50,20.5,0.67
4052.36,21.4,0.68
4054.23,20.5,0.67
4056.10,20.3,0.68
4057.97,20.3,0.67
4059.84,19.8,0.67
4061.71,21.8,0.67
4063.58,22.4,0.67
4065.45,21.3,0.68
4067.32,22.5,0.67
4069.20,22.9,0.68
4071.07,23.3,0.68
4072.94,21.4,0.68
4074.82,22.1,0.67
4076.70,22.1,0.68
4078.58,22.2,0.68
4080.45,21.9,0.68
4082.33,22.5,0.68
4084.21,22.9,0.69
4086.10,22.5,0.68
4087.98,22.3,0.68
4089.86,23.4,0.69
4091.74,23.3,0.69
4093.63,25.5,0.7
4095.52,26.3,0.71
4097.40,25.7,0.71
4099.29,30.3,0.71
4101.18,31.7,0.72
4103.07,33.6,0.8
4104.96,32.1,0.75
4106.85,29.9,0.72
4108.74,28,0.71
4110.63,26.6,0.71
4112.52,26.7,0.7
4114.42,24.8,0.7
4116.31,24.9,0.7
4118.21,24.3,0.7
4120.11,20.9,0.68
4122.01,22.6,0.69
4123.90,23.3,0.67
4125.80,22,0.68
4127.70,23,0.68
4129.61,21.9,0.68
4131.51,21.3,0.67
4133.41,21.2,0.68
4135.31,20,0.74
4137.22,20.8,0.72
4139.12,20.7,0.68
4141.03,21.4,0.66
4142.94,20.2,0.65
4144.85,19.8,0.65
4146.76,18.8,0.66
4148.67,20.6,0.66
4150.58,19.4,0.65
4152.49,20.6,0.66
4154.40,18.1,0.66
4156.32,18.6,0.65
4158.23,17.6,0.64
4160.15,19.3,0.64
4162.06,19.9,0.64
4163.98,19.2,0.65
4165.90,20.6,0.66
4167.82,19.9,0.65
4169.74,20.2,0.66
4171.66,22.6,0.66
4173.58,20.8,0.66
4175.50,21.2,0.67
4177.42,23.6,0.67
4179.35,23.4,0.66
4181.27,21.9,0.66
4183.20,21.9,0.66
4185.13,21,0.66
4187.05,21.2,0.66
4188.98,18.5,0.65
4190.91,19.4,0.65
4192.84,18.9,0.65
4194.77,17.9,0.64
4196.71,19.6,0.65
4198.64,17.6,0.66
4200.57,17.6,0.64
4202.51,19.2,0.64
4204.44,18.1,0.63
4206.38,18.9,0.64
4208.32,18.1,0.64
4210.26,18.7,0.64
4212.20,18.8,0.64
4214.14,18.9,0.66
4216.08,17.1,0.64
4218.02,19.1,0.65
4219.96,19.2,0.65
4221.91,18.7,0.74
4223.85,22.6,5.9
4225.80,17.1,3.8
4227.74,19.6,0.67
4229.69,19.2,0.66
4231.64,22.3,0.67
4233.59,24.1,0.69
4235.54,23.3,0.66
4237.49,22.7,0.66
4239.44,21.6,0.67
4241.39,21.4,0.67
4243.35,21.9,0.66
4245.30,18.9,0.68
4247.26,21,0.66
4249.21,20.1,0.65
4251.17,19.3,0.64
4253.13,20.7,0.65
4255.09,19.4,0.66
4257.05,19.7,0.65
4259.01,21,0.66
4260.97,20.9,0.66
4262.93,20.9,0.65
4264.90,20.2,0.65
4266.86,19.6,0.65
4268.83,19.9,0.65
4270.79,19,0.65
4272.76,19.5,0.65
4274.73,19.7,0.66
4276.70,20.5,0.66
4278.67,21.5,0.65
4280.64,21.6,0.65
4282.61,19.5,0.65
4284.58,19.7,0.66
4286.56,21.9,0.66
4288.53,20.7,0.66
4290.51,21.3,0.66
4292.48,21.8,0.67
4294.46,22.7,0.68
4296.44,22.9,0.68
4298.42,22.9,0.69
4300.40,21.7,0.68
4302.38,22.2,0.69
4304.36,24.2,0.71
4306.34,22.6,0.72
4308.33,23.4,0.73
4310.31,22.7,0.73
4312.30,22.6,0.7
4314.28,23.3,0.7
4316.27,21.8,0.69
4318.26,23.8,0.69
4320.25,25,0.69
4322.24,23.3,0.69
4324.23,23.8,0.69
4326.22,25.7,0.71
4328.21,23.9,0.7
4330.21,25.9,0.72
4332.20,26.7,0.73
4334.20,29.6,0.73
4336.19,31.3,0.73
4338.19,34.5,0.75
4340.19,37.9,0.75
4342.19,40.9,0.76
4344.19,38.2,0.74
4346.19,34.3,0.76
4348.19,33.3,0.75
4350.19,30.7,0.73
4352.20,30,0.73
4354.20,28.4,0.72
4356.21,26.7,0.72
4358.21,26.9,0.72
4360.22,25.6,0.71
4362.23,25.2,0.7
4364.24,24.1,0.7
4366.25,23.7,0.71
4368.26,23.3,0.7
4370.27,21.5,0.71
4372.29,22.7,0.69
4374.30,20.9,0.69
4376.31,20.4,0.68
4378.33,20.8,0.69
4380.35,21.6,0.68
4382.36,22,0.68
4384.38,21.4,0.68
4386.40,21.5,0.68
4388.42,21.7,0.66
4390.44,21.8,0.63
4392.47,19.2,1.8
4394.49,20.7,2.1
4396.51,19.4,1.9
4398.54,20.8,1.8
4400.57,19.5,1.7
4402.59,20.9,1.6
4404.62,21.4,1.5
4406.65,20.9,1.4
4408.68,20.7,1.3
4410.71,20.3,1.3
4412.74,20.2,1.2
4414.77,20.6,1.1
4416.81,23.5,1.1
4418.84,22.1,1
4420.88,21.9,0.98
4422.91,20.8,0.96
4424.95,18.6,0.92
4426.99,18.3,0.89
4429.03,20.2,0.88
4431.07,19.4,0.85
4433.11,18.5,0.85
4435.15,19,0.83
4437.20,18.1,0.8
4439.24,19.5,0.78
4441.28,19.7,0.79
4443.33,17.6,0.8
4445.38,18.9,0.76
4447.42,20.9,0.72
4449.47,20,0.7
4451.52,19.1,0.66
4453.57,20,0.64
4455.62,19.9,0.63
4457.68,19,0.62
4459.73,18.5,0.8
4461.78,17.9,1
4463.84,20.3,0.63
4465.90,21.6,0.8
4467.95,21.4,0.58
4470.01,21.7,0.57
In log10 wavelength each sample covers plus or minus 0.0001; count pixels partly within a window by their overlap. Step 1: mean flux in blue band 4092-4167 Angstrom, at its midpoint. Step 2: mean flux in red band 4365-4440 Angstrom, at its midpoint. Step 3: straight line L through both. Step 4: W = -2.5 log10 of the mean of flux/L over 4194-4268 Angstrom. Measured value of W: 0.121 mag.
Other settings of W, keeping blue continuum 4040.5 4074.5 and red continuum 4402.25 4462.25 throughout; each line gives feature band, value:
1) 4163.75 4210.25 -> 0.032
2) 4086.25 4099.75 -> -0.190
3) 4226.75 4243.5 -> -0.067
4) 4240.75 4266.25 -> 0.002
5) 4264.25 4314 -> -0.057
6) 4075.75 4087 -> -0.070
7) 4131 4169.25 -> 0.046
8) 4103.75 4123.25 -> -0.246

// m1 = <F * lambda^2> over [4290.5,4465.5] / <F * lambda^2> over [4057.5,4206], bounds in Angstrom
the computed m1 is 1.2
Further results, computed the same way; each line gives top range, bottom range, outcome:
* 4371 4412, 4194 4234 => 1.19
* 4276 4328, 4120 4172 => 1.18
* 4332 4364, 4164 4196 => 1.63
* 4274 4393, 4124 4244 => 1.31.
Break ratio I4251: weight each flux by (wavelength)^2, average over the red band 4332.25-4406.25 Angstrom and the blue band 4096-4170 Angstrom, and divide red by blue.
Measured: 1.25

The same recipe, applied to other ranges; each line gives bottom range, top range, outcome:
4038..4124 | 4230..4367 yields 1.14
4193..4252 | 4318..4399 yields 1.39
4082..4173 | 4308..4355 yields 1.37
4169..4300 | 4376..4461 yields 1.08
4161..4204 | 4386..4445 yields 1.11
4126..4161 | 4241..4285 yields 1.06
